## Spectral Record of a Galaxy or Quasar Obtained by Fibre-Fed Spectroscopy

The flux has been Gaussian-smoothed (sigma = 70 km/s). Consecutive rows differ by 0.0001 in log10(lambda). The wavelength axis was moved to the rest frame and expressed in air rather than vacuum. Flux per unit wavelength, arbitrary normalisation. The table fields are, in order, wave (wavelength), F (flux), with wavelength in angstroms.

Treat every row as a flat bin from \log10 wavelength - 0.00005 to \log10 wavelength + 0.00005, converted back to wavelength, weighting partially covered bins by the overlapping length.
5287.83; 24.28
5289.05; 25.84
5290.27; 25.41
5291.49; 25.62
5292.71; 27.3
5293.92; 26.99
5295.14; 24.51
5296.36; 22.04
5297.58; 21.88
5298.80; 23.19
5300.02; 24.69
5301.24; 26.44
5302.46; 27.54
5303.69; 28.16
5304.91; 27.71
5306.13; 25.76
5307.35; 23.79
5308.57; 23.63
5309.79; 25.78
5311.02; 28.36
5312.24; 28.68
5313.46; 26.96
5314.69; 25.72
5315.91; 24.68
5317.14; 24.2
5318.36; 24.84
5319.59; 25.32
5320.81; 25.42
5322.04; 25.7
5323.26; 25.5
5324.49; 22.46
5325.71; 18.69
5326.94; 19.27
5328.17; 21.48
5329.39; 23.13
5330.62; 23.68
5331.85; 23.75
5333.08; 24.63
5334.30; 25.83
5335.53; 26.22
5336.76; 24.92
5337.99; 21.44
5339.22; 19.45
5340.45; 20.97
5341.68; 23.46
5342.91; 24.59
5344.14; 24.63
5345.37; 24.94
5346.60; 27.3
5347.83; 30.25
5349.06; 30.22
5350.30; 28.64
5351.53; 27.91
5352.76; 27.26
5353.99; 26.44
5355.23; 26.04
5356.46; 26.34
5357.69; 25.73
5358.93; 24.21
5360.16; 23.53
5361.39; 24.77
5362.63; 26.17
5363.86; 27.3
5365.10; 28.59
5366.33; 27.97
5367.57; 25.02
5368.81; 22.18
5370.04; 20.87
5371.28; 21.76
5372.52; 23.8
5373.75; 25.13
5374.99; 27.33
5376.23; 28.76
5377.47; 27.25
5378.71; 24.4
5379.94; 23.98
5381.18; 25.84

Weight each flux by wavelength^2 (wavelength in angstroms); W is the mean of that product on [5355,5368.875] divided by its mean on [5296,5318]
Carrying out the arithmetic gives 1.0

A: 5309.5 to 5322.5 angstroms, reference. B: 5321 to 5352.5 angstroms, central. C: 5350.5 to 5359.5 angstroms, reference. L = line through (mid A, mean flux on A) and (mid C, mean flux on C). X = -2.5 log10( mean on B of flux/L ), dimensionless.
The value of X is 0.08 mag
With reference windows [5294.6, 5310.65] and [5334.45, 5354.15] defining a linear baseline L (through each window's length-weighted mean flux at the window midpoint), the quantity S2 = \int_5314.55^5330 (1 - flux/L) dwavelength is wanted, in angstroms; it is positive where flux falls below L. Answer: 1.1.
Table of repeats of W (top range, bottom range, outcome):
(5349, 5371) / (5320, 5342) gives 1.13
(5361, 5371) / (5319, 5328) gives 1.11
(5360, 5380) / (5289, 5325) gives 1.02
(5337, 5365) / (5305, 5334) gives 1.06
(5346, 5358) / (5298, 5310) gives 1.10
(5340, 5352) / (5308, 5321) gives 1.03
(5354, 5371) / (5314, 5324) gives 1.02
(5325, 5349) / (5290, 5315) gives 0.94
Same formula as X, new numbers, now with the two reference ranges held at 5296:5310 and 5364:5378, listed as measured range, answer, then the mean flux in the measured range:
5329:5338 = 0.04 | 24.4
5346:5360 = -0.08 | 27.2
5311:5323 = -0.03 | 25.9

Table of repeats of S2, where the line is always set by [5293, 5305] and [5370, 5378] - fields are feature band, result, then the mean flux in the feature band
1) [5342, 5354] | -0.9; 27.2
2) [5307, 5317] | -0.3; 25.9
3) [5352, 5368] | -0.6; 26.1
